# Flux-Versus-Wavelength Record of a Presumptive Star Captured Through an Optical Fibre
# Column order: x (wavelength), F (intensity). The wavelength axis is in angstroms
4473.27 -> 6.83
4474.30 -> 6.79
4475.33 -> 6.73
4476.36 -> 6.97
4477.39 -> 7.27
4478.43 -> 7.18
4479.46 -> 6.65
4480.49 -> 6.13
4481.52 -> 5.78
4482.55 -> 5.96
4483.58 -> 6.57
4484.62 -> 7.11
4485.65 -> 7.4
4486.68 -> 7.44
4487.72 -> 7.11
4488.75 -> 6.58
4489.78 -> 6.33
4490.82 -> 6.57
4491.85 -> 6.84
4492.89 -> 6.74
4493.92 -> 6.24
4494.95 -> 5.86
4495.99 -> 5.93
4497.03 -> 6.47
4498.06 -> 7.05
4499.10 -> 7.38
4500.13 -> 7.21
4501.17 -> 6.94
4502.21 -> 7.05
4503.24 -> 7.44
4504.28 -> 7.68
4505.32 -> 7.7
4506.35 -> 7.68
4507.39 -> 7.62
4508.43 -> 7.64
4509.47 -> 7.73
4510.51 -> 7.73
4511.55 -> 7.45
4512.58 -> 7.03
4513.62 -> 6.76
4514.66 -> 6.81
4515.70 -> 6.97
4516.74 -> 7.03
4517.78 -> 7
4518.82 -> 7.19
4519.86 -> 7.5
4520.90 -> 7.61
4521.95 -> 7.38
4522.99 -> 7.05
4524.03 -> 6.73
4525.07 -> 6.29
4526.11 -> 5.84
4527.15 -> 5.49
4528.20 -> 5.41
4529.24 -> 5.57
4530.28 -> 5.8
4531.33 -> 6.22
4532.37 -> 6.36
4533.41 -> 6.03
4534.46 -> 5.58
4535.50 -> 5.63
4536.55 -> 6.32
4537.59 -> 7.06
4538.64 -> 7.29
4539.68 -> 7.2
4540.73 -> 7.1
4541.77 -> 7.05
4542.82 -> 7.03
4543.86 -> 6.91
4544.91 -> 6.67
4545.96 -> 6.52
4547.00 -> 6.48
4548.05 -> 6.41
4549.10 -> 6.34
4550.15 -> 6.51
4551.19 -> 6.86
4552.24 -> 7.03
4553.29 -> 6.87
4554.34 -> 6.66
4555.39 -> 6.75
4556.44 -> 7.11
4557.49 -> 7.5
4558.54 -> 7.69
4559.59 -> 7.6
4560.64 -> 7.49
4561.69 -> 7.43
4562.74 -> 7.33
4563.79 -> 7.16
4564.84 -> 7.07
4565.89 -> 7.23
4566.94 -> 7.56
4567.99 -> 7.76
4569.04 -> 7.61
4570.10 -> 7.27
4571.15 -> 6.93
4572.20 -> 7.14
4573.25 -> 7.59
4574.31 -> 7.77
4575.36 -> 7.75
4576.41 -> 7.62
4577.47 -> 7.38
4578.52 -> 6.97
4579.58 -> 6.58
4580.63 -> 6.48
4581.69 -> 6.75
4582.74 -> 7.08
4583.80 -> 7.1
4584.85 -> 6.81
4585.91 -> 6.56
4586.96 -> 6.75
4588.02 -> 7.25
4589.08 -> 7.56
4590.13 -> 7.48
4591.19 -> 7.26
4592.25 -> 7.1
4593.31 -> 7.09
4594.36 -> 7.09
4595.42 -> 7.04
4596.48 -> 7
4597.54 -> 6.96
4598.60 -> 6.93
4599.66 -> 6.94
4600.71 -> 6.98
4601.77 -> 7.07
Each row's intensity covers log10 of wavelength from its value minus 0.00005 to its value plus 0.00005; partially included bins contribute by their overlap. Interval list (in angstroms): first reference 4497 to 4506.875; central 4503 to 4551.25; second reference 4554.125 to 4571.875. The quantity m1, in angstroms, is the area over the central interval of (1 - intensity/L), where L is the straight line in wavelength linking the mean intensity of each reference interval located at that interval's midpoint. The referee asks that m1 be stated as 3.4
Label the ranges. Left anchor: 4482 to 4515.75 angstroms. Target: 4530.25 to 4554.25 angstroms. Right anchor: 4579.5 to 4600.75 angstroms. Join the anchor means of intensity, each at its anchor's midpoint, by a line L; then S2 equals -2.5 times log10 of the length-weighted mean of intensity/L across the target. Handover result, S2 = 0.07 mag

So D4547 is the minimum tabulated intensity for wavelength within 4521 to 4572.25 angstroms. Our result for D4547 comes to 5.41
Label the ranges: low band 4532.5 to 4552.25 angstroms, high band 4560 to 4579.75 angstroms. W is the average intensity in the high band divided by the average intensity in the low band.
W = 1.11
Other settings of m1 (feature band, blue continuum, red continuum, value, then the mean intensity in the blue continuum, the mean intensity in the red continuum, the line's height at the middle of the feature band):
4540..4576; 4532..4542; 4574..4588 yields -1.8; 6.55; 7.04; 6.79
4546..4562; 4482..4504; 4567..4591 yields 0.3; 6.78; 7.2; 7.08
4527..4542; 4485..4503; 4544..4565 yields 1.4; 6.79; 6.97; 6.91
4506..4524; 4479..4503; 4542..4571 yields -1.2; 6.68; 7.07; 6.82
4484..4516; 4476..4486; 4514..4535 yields -2.2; 6.68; 6.49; 6.6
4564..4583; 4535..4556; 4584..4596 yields -0.8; 6.74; 7.09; 6.96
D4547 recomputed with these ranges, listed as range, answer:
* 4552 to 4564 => 6.66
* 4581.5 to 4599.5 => 6.56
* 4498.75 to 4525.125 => 6.29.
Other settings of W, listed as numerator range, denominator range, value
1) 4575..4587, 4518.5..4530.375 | 1.07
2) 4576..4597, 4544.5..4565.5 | 1.01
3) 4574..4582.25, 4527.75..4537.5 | 1.20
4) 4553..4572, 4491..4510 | 1.03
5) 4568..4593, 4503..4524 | 0.98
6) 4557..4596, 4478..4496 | 1.10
